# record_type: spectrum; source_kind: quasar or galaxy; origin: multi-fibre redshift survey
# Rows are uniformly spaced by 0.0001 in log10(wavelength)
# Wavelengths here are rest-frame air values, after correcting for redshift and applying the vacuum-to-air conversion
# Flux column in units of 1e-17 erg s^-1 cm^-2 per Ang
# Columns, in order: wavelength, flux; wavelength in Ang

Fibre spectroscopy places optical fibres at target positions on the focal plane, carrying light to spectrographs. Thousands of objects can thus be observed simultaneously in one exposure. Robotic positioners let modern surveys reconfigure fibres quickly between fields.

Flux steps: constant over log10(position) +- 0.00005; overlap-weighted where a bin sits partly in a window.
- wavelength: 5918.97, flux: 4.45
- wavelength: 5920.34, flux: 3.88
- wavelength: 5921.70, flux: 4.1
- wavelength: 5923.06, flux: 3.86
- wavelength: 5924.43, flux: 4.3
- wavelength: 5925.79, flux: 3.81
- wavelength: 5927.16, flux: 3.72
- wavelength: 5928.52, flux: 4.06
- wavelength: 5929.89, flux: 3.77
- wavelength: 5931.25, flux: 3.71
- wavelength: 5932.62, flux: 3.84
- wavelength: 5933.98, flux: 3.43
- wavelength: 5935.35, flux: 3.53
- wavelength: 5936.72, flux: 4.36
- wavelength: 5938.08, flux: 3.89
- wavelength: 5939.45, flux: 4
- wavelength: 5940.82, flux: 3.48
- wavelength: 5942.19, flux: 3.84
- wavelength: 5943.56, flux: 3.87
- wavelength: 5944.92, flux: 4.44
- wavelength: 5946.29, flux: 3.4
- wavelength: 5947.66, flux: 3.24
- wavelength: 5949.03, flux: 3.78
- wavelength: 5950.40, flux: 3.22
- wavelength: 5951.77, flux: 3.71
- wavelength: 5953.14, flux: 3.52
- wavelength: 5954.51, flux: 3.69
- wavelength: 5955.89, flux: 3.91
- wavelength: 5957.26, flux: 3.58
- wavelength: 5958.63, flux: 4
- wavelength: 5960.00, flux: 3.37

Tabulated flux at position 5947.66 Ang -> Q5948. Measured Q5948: 3.24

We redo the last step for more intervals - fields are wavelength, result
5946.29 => 3.4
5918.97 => 4.45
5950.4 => 3.22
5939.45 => 4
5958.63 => 4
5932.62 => 3.84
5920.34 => 3.88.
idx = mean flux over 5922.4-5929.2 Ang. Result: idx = 3.95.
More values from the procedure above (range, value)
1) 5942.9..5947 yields 3.91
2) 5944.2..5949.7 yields 3.72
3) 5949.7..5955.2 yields 3.53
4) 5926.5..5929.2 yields 3.9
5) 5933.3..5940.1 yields 3.84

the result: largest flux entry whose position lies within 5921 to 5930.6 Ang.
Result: 4.3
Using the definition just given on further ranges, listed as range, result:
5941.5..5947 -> 4.44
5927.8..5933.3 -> 4.06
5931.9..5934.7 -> 3.84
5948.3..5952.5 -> 3.78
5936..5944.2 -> 4.36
